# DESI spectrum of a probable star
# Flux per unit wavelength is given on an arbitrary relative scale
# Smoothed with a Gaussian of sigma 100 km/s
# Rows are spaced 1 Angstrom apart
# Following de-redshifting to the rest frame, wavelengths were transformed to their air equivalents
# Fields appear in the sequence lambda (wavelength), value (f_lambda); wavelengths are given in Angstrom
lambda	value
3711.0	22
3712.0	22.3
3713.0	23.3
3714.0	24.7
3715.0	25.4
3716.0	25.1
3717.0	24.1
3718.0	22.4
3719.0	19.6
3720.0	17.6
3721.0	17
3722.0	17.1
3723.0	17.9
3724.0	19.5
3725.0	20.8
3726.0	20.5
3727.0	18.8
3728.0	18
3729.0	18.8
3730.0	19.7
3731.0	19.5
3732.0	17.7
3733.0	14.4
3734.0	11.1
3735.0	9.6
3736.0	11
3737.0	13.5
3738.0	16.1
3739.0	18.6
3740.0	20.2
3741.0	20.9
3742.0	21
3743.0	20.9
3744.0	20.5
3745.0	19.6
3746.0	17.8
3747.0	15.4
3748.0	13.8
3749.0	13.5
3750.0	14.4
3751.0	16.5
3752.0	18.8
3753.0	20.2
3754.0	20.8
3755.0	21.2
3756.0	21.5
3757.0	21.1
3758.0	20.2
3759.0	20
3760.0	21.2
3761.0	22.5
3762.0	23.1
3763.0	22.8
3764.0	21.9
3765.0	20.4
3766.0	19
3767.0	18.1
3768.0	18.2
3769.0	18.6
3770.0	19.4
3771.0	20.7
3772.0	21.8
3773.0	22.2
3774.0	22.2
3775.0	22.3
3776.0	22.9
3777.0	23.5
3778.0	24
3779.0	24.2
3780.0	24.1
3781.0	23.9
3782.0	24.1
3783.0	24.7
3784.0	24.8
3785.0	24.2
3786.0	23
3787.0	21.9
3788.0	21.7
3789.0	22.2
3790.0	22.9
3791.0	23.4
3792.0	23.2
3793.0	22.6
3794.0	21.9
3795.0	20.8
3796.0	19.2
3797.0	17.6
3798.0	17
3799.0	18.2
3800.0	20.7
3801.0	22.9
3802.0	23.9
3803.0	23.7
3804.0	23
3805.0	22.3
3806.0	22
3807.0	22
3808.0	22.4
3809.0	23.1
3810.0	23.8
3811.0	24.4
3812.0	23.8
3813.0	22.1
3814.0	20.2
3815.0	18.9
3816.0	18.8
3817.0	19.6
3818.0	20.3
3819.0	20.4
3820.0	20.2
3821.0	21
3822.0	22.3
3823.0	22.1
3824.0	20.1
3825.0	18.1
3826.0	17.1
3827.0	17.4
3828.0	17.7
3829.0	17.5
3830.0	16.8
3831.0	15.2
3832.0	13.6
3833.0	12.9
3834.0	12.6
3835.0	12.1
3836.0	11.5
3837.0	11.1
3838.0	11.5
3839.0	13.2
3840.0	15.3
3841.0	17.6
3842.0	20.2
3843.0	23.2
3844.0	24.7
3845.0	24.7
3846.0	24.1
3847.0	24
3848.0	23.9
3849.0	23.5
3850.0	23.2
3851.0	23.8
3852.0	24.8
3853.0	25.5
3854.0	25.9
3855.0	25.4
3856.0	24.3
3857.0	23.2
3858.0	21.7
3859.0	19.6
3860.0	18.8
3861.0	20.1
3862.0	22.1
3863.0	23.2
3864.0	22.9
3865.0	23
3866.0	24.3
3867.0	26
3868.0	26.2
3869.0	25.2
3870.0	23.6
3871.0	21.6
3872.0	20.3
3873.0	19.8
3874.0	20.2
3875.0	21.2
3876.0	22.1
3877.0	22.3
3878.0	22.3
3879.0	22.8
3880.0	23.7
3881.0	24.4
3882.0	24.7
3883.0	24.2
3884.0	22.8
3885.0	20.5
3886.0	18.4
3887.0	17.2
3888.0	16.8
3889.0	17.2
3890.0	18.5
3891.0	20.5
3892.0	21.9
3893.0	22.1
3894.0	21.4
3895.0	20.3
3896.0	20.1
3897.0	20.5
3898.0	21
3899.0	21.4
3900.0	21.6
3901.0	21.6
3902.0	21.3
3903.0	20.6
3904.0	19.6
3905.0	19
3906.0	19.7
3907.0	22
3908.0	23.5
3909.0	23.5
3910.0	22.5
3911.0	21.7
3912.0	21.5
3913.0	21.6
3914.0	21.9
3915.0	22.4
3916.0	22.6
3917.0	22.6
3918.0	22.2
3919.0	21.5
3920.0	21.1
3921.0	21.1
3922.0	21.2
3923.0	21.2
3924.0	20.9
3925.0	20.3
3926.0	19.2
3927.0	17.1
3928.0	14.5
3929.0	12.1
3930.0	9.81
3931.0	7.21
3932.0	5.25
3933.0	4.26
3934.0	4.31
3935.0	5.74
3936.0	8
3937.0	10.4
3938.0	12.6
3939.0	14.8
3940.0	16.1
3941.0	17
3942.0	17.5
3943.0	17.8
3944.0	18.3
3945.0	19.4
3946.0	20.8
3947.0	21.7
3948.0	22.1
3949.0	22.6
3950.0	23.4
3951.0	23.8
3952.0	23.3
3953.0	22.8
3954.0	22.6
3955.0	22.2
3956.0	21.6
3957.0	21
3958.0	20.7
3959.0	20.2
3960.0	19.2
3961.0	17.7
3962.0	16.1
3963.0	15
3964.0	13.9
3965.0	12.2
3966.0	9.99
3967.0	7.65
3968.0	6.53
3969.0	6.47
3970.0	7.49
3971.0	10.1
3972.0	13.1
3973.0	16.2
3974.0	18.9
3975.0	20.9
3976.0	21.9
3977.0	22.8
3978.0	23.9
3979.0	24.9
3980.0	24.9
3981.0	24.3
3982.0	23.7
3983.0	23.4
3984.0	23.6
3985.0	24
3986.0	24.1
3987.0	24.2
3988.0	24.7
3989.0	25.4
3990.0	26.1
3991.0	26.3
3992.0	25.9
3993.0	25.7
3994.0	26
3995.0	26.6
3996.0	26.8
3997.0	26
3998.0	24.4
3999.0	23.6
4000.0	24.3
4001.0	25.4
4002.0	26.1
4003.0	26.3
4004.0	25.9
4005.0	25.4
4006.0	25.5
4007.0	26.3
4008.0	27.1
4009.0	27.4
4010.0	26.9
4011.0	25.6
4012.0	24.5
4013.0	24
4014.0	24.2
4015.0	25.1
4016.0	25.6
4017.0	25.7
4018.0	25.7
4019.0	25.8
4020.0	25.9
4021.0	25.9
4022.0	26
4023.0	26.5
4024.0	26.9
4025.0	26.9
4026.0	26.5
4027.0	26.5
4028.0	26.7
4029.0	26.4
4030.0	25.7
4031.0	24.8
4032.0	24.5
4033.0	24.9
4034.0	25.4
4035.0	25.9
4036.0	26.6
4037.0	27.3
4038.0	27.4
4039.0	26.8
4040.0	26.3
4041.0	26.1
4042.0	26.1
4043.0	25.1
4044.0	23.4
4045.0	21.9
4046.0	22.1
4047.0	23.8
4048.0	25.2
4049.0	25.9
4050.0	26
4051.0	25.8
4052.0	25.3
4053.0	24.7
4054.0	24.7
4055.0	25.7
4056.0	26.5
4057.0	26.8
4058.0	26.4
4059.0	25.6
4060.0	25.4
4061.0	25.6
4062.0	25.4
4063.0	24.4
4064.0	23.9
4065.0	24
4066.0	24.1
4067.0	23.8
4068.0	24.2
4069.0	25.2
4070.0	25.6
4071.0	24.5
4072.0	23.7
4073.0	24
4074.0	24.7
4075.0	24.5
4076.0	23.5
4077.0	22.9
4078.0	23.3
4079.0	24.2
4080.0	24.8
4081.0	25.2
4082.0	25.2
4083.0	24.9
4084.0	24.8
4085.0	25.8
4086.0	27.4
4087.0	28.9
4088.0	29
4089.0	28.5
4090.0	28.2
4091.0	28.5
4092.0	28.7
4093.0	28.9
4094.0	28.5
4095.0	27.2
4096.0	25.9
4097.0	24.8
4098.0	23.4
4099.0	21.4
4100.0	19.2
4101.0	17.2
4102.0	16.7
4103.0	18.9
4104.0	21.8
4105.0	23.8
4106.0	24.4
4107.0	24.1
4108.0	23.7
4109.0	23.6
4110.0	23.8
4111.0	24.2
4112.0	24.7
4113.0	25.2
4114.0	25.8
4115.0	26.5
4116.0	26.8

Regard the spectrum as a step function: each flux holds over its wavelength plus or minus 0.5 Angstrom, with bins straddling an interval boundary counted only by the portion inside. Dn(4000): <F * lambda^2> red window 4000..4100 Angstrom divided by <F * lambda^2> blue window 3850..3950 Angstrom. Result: 1.38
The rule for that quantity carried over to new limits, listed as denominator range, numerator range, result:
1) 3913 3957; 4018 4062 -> 1.53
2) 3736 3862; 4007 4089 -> 1.41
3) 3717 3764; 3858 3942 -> 1.15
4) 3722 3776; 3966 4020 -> 1.37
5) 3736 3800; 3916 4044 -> 1.16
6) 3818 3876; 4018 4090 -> 1.38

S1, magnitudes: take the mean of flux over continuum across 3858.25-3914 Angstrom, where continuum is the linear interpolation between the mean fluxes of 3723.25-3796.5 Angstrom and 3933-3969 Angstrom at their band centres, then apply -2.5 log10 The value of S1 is -0.21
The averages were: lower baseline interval 20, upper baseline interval 16.5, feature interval 21.5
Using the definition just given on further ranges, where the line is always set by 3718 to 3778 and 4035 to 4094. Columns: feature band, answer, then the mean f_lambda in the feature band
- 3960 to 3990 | 0.28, 18.4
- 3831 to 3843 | 0.41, 14.2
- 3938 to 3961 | 0.15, 20.2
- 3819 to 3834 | 0.15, 17.9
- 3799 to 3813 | -0.13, 22.7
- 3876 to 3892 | 0.03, 21.1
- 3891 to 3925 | 0.04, 21.4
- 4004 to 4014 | -0.06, 25.8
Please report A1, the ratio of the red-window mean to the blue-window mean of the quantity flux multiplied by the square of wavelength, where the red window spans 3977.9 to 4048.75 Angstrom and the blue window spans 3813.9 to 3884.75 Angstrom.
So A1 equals 1.3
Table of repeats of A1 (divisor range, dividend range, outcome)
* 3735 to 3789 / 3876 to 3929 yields 1.11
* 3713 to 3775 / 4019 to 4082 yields 1.54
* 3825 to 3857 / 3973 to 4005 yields 1.37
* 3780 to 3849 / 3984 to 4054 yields 1.40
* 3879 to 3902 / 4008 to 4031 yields 1.32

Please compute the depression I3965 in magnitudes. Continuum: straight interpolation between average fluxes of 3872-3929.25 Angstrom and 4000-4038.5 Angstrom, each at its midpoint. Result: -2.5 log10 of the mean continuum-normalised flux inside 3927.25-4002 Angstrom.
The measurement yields 0.26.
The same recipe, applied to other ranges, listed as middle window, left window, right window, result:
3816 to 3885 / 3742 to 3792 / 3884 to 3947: -0.072 mag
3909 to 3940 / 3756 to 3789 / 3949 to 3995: 0.239 mag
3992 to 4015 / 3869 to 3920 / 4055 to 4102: -0.091 mag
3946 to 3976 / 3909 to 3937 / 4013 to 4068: 0.123 mag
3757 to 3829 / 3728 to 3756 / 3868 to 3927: -0.154 mag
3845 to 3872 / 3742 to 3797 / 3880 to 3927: -0.115 mag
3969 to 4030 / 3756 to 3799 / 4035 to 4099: 0.021 mag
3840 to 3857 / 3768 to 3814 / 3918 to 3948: -0.201 mag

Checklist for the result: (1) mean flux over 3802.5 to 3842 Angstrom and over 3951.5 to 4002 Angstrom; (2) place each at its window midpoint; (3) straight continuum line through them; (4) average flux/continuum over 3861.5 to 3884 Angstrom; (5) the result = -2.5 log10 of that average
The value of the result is -0.19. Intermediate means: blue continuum 18.7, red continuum 20.6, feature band 23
